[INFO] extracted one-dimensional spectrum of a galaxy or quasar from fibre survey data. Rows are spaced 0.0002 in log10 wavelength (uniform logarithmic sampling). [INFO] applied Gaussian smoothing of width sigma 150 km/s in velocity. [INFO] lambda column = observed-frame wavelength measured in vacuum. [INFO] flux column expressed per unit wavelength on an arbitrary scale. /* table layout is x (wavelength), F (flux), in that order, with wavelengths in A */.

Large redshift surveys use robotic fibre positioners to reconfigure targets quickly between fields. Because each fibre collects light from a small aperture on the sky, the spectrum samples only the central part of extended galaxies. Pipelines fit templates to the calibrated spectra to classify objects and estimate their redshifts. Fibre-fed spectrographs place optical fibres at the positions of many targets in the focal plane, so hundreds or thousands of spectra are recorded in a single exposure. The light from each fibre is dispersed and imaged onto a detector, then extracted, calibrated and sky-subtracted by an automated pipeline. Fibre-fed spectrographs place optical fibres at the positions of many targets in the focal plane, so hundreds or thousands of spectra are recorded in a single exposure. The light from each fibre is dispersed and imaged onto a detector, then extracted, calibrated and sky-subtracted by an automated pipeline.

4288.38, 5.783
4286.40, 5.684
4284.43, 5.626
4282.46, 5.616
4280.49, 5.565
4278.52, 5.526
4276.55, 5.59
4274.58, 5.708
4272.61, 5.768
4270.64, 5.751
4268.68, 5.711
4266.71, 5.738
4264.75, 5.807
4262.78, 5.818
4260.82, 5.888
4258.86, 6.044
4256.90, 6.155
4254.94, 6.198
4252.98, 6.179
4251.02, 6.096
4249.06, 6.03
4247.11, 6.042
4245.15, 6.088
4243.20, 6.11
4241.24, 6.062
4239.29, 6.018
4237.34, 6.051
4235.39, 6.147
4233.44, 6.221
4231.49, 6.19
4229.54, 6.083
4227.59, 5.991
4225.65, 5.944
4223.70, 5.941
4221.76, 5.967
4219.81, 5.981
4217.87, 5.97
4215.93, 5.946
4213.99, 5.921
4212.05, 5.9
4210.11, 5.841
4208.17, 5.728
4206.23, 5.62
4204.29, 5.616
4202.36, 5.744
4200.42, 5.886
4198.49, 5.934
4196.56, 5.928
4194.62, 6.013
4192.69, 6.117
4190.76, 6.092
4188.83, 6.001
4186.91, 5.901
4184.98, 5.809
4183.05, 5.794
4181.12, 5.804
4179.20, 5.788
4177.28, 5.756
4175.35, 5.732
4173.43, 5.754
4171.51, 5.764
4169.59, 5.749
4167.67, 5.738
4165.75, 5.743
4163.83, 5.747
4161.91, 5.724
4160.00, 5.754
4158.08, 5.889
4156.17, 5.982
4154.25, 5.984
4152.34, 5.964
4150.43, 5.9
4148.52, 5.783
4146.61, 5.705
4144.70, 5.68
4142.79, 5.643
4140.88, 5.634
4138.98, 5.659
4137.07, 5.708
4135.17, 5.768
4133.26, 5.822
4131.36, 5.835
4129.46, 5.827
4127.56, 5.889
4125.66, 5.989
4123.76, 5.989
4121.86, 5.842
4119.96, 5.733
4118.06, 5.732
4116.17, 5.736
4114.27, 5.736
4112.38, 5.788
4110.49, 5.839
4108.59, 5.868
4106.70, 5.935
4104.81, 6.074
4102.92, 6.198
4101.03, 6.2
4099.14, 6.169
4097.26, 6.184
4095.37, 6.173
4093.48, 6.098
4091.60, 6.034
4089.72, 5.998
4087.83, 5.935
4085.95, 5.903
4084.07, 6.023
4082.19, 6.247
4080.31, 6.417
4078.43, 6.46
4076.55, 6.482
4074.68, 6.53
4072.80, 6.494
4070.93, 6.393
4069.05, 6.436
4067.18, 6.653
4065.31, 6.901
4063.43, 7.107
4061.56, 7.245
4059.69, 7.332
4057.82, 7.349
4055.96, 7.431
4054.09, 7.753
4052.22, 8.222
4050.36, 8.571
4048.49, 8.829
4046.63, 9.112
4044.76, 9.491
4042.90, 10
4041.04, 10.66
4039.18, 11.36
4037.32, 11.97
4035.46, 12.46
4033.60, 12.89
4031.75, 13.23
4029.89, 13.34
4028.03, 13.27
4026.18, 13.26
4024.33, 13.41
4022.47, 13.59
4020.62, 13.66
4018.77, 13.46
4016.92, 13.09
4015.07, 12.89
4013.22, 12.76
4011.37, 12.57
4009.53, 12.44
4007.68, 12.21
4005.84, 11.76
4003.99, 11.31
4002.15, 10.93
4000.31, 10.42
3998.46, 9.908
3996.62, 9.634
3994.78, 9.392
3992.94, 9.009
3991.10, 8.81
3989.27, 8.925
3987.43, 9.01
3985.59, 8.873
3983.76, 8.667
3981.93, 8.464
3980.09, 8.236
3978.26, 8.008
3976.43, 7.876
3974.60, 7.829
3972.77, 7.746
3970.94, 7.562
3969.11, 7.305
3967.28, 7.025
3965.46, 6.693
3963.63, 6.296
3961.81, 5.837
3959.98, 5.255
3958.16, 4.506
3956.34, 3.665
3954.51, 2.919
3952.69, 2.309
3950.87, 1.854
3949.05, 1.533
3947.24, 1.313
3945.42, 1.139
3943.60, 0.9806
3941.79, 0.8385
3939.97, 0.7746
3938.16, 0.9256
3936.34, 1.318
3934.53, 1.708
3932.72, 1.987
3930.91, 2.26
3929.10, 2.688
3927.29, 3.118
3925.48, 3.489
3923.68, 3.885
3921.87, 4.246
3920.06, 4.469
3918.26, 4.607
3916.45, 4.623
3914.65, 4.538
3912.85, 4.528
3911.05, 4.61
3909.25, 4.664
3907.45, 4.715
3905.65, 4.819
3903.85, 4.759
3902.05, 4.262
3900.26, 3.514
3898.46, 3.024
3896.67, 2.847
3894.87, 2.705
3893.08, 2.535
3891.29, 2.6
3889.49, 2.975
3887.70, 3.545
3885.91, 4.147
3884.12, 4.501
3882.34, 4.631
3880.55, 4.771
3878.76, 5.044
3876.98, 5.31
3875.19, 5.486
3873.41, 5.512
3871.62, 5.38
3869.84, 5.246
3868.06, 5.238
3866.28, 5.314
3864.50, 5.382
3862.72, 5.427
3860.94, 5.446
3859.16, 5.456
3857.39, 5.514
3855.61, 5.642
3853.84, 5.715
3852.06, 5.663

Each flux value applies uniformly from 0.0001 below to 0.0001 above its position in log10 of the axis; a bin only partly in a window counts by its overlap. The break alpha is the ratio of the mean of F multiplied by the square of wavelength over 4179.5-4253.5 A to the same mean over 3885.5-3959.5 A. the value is 2.25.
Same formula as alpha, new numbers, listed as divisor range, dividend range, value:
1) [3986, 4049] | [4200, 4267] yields 0.58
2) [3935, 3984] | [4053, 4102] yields 1.49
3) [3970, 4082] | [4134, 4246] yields 0.66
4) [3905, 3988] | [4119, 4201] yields 1.42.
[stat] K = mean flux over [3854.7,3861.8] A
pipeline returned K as 5.52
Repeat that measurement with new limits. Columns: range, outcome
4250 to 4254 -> 6.13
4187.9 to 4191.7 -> 6.05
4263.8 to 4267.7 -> 5.77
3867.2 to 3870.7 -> 5.24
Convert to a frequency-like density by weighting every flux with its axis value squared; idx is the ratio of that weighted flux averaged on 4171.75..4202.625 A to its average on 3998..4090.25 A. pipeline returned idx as 0.65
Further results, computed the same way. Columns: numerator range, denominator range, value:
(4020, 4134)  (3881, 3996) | 1.77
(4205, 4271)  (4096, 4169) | 1.07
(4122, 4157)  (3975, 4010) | 0.65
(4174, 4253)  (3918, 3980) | 1.69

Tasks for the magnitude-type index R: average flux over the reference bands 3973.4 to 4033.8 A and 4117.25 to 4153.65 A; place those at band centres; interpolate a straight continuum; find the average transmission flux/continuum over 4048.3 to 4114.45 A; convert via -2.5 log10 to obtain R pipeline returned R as 0.20 mag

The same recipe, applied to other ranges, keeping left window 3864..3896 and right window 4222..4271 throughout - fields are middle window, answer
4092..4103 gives -0.149 mag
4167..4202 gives -0.022 mag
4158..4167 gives -0.020 mag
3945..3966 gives 0.302 mag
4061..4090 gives -0.218 mag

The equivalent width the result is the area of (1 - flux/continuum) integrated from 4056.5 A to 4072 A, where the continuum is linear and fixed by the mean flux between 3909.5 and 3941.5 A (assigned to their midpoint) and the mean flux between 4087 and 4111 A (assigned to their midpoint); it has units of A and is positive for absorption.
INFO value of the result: -4.16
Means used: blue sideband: 3.15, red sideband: 6.06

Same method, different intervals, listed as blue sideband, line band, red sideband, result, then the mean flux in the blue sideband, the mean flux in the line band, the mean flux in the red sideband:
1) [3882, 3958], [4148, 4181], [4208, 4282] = -3.6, 3.11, 5.81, 5.94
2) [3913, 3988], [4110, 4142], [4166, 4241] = -1.8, 4.54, 5.8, 5.91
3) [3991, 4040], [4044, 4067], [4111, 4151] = 4.6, 12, 7.89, 5.78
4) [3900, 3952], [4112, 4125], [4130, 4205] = -1.4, 3.03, 5.8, 5.82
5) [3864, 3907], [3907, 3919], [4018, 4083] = 1.3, 4.31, 4.61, 9.41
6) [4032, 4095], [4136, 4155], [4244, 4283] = 3.5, 7.88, 5.77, 5.87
